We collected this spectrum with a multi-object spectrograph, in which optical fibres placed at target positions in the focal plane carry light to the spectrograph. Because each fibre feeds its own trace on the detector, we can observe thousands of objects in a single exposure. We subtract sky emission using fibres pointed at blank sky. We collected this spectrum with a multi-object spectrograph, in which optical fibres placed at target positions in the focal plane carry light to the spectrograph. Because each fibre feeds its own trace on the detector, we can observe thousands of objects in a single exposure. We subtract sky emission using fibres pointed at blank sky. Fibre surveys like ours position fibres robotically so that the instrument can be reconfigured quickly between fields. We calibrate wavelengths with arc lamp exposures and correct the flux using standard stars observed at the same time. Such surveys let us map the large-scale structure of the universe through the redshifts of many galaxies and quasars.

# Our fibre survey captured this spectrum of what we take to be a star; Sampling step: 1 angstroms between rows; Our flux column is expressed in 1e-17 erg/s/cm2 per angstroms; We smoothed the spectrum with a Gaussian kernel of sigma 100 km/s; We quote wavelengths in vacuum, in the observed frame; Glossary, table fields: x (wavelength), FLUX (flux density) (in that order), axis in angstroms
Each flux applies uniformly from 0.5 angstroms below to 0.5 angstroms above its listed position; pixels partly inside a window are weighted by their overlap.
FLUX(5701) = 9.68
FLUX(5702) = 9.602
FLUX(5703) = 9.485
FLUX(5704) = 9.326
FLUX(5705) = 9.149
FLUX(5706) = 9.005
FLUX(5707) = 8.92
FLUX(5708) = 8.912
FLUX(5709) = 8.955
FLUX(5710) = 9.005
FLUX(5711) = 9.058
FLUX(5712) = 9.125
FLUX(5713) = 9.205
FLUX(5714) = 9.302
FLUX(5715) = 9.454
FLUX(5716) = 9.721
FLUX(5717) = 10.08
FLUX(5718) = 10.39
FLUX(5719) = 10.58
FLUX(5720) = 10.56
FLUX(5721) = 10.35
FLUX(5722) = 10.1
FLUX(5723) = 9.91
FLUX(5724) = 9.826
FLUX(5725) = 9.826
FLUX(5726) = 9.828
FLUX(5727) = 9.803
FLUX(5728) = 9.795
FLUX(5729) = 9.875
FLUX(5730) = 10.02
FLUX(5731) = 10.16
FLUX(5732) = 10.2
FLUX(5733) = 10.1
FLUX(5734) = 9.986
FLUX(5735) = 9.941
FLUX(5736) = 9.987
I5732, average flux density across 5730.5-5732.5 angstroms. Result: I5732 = 10.2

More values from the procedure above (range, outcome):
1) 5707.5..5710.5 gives 8.96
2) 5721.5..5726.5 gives 9.9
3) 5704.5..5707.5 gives 9.02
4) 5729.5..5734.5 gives 10.1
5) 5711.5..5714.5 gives 9.21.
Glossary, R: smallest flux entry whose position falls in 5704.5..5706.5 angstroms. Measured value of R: 9.005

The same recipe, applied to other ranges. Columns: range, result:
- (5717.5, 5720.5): 10.39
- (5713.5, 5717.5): 9.302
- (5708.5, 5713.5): 8.955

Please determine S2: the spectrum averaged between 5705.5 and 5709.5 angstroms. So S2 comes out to 8.95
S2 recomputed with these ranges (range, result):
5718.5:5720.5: 10.6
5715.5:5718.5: 10.1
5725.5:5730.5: 9.86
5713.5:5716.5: 9.49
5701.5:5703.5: 9.54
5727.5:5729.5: 9.84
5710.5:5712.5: 9.09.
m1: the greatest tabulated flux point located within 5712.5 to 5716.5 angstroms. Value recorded 9.721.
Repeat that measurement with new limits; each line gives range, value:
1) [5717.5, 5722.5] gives 10.58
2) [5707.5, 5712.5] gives 9.125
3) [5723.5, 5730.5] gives 10.02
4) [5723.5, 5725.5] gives 9.826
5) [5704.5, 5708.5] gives 9.149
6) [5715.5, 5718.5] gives 10.39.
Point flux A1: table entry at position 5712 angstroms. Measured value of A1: 9.125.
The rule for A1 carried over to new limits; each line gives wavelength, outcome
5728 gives 9.795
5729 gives 9.875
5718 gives 10.39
